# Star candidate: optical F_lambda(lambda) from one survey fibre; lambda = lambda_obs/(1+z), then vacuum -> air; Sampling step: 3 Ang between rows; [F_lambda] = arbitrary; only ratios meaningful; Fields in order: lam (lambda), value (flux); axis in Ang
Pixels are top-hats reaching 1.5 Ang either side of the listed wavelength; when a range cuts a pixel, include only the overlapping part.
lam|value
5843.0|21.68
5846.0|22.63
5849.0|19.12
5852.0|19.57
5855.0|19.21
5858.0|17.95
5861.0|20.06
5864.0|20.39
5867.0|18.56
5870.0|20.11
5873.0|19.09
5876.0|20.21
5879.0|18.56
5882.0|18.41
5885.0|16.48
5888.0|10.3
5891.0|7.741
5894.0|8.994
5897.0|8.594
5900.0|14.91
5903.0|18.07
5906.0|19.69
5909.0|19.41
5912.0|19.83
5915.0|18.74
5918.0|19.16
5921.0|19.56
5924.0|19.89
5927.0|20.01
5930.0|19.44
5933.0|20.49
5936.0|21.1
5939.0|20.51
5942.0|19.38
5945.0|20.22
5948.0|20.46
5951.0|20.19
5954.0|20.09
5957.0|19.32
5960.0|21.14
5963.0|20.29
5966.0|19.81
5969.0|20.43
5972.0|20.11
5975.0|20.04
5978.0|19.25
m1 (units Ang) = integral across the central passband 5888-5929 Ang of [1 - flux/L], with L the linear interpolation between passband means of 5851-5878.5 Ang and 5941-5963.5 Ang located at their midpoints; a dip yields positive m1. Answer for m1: 7.23 Ang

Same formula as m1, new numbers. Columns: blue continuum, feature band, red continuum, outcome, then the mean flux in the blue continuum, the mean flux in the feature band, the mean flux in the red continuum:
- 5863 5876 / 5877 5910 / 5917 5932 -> 8.3 Ang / 19.6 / 14.7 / 19.7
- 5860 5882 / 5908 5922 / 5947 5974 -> 0.4 Ang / 19.5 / 19.3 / 20.2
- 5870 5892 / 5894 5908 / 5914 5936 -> 2.5 Ang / 16.3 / 14.8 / 19.7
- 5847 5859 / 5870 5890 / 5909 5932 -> 2.2 Ang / 19.2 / 17.2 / 19.5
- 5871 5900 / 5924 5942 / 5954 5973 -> -2.3 Ang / 14.4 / 20.2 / 20.2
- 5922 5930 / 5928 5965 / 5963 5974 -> -0.4 Ang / 19.8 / 20.2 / 20.1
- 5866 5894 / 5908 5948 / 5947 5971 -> -2.7 Ang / 16.2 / 19.9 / 20.2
